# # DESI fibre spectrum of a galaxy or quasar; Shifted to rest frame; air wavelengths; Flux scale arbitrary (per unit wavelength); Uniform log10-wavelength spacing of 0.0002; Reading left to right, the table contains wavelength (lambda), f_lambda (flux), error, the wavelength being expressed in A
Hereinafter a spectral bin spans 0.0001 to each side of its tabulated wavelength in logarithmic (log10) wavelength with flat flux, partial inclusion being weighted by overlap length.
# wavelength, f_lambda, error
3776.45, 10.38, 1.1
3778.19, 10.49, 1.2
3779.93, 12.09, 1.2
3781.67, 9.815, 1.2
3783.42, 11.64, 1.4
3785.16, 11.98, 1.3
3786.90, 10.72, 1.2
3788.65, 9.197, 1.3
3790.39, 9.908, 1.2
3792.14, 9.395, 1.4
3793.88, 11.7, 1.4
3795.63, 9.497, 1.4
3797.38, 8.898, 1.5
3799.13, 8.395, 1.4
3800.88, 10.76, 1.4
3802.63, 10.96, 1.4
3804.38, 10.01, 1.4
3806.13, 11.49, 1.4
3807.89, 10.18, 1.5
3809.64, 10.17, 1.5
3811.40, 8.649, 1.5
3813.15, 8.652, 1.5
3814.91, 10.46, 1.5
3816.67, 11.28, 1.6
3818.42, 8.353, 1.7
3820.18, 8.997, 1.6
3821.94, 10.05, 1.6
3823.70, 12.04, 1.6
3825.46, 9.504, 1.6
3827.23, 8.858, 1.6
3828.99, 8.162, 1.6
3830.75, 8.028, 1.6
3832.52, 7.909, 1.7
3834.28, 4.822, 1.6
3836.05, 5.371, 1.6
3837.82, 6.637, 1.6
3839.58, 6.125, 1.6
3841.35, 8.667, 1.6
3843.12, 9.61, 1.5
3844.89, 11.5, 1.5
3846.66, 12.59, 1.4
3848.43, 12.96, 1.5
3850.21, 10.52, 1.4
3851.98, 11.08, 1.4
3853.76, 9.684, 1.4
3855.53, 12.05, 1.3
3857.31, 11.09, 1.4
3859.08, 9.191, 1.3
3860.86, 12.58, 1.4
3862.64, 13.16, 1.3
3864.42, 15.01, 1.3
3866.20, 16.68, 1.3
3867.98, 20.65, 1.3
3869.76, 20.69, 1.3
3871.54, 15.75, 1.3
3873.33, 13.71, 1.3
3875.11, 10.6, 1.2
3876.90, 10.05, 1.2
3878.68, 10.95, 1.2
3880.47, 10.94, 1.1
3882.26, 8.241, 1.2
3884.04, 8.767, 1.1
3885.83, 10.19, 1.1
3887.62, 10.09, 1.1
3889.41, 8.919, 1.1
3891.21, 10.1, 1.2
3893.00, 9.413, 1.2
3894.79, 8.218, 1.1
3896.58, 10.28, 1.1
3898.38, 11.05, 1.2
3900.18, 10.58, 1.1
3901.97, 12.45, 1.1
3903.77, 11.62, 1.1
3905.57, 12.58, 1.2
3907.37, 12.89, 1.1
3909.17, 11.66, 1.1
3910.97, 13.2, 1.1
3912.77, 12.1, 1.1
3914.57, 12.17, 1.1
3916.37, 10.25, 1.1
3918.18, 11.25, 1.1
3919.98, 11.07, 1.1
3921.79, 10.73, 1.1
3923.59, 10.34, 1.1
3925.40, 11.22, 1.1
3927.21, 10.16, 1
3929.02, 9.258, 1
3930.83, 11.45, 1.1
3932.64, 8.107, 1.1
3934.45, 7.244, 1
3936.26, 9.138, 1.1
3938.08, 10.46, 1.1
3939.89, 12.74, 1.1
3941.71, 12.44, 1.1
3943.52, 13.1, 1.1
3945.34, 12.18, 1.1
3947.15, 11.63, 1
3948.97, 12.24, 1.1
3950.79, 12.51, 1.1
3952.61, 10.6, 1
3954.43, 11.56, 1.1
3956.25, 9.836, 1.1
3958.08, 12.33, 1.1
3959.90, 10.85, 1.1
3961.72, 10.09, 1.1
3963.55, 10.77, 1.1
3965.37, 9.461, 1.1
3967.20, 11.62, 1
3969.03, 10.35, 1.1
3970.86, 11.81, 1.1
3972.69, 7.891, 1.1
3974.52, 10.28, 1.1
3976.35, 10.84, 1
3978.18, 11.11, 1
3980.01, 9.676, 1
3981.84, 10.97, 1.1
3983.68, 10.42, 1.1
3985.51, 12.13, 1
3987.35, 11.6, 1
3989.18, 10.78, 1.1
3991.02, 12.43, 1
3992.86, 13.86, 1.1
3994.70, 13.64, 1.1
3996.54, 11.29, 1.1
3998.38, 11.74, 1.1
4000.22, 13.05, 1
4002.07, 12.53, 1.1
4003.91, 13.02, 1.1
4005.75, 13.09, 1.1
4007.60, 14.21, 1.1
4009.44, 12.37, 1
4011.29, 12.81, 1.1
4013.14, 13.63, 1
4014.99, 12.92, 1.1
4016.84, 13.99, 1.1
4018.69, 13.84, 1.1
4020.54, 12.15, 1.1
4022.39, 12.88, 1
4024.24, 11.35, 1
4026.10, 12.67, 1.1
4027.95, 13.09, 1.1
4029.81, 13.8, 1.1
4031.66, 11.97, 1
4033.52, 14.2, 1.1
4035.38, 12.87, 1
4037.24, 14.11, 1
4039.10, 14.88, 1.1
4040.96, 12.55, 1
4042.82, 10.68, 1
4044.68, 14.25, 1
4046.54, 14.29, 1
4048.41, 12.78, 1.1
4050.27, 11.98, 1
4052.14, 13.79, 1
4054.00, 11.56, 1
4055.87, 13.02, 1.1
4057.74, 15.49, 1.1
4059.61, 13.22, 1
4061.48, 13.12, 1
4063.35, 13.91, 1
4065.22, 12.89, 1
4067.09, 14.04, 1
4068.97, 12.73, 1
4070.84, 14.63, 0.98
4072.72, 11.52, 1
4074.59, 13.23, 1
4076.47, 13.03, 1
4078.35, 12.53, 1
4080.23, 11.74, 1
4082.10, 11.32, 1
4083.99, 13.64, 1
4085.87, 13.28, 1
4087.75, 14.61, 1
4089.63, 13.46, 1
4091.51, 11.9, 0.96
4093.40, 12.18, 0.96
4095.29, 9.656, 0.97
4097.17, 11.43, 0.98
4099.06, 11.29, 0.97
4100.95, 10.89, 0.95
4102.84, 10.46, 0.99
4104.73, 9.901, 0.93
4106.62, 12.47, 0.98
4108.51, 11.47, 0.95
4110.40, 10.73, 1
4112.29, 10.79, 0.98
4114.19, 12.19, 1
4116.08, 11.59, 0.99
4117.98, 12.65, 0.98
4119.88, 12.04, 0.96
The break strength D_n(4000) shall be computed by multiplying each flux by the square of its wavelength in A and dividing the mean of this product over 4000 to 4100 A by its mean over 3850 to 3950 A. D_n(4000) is 1.2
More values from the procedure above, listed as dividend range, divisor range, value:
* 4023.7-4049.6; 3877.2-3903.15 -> 1.41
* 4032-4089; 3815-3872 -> 1.35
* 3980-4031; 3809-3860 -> 1.45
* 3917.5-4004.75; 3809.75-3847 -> 1.35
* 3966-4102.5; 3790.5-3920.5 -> 1.27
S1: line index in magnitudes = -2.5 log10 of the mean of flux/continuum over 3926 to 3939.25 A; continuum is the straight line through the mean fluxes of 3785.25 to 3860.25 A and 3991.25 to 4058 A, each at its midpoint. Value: 0.206 mag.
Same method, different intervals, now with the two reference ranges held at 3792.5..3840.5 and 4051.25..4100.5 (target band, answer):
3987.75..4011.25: -0.08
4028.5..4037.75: -0.10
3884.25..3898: 0.06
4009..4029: -0.08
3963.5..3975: 0.10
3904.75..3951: -0.05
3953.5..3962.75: 0.02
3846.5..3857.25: -0.18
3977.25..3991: 0.04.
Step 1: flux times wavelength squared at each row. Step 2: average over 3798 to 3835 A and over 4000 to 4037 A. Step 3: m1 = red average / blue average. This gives 1.53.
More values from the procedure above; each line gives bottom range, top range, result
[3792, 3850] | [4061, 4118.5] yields 1.49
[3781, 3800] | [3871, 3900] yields 1.08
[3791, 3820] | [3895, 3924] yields 1.22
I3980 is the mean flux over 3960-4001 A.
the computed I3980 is 11.2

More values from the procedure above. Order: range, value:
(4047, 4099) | 12.8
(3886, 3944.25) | 10.8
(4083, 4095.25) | 12.9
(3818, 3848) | 8.73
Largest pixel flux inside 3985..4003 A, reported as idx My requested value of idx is 13.86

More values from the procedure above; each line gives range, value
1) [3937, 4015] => 14.21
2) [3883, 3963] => 13.2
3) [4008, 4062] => 15.49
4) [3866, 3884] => 20.69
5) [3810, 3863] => 13.16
